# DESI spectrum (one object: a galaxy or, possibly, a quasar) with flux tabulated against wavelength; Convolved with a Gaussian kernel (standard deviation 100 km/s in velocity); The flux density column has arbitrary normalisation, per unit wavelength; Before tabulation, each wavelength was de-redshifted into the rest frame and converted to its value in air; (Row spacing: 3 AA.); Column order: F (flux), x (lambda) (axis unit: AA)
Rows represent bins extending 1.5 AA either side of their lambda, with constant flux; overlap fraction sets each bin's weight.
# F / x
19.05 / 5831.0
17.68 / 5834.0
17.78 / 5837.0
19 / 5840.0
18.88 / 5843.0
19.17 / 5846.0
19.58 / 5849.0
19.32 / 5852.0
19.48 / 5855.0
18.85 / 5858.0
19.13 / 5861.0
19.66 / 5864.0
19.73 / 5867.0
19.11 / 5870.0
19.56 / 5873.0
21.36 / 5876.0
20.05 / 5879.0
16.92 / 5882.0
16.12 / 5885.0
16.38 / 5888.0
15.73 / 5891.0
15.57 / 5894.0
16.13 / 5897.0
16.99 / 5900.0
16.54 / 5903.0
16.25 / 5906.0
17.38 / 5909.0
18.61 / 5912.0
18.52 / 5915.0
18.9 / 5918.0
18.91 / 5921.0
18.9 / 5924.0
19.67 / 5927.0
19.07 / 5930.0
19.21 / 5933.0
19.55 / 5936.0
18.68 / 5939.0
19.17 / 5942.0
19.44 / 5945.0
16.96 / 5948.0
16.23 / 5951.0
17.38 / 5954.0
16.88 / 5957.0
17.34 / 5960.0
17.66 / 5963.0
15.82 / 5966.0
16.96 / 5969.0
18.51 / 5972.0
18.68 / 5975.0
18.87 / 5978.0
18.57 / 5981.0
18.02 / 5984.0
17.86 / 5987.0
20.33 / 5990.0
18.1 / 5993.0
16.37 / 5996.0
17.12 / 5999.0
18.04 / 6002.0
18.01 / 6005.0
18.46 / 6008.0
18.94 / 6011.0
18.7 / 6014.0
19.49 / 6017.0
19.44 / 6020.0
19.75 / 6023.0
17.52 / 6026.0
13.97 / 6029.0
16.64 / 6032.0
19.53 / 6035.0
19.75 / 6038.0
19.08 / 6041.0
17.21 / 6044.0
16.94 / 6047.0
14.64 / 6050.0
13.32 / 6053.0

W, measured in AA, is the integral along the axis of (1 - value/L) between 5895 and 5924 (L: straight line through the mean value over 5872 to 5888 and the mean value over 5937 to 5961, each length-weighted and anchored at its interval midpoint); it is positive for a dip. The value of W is 1.0 AA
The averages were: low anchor 18.6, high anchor 17.8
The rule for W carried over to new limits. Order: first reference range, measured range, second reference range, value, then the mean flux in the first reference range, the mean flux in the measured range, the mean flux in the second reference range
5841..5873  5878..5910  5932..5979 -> 3.6 AA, 19.3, 16.7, 17.9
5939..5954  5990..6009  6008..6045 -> 0.4 AA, 18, 17.9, 18.4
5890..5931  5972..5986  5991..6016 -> -0.4 AA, 17.7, 18.5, 18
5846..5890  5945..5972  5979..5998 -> 1.8 AA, 18.9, 17.1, 18.2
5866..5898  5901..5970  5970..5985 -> 0.8 AA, 17.9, 18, 18.5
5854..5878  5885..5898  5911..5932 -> 2.3 AA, 19.6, 16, 19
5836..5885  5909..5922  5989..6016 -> 0.1 AA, 19.1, 18.6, 18.2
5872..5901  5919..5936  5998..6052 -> -1.5 AA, 17.5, 19.2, 17.9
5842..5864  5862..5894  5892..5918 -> -0.2 AA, 19.2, 18.3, 17.1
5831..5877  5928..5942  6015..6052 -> -0.5 AA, 19.2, 19.2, 17.8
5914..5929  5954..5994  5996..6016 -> 1.1 AA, 19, 17.9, 18.1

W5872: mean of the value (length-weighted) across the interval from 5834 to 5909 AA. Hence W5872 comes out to 18.2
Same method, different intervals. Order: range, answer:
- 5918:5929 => 19.1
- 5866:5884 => 19.4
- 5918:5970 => 18.1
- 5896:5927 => 17.8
